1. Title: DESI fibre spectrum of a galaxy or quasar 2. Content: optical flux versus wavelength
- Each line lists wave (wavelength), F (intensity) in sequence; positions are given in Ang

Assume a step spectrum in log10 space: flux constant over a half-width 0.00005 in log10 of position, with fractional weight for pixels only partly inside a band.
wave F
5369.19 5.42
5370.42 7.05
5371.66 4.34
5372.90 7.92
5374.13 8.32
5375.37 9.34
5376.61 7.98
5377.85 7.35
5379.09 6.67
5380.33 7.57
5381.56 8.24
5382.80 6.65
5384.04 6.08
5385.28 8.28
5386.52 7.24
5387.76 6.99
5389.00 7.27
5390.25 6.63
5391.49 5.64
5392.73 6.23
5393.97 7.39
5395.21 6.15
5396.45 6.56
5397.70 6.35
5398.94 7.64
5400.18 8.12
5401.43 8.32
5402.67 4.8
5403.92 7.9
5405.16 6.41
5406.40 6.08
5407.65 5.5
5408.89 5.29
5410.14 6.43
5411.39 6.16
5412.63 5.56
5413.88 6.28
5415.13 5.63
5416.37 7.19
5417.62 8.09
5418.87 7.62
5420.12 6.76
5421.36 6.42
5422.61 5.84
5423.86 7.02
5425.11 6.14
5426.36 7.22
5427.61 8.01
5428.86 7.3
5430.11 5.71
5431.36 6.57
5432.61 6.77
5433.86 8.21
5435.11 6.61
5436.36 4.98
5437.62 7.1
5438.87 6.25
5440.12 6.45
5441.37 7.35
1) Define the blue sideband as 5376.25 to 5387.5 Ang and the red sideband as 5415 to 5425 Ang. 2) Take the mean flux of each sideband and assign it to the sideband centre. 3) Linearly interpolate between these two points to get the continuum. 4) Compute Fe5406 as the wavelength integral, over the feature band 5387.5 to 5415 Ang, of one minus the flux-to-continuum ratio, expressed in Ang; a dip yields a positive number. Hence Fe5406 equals 2.22 Ang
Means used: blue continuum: 7.32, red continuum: 6.85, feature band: 6.51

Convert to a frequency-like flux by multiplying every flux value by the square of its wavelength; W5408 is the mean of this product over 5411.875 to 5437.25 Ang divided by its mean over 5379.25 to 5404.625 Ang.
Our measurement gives 0.97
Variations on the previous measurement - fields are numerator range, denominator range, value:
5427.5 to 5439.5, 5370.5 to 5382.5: 0.91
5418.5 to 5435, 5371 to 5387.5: 0.95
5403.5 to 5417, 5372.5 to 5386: 0.82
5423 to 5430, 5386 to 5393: 1.06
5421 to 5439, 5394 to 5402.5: 0.96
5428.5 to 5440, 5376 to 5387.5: 0.92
